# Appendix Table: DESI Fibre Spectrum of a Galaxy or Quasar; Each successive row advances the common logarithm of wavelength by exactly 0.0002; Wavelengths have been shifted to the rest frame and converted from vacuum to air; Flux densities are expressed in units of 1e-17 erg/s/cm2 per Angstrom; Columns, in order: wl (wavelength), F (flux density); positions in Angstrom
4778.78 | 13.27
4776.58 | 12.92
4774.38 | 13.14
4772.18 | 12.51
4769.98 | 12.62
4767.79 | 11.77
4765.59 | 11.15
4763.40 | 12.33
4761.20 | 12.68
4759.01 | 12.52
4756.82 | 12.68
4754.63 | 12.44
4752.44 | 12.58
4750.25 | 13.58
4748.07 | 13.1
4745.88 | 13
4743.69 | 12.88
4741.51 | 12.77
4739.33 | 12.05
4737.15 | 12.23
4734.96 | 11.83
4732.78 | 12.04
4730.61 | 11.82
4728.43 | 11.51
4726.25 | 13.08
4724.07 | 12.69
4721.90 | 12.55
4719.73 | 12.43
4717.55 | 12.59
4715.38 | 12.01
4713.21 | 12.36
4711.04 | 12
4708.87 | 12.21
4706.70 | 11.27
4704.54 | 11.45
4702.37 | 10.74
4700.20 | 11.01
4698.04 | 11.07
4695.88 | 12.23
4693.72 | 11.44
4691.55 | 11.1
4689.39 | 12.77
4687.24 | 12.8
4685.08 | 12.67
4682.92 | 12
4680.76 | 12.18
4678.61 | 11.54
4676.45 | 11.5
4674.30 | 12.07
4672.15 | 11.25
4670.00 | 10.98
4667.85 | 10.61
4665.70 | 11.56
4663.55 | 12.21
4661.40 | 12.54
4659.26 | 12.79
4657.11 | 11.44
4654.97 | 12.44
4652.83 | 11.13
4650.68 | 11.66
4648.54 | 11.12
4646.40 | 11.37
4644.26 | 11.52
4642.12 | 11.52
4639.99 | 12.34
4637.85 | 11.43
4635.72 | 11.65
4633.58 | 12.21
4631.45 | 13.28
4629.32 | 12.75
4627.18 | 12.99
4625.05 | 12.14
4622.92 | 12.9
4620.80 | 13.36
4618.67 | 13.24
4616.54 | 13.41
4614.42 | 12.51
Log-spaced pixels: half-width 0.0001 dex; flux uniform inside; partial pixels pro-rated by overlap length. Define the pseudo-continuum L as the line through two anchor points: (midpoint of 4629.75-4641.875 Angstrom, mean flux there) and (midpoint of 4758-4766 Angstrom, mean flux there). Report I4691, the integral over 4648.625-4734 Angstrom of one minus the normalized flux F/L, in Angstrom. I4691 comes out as 2.3 Angstrom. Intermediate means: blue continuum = 12.2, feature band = 11.9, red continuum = 12.3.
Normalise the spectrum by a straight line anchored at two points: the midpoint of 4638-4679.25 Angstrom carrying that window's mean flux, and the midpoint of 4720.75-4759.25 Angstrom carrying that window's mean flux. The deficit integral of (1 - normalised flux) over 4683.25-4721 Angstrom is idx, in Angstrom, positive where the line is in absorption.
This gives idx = 0.69 Angstrom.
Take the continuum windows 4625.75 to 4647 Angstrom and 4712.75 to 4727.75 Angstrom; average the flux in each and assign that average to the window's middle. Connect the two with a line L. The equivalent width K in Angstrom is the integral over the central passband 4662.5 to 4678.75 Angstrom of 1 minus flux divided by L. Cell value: 1.1 Angstrom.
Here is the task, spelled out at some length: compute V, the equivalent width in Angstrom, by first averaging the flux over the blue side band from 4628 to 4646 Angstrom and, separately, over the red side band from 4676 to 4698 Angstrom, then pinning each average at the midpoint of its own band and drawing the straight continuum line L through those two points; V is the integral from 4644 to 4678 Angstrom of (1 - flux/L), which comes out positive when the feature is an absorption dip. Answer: 1.11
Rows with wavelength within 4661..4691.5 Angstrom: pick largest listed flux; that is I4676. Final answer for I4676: 12.8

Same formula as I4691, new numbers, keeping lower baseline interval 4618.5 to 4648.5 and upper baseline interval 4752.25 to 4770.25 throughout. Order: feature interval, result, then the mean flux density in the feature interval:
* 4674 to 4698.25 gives 0.6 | 12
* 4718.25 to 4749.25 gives -0.4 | 12.4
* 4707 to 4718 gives 0.1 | 12.1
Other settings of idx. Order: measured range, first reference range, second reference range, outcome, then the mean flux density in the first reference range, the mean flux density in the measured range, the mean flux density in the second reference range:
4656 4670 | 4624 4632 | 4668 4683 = 0.1 Angstrom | 12.8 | 11.8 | 11.6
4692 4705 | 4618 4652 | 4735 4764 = 1.2 Angstrom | 12.2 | 11.3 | 12.7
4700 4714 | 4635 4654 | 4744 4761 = 0.8 Angstrom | 11.5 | 11.6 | 12.8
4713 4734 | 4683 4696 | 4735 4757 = 0.3 Angstrom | 12.1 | 12.3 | 12.7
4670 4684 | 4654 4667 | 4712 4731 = 0.6 Angstrom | 12.1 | 11.7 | 12.4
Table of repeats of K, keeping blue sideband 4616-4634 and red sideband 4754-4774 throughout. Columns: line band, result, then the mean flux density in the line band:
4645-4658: 1.3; 11.5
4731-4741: 0.3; 12.1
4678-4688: 0.3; 12.2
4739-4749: -0.3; 12.8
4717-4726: -0.1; 12.6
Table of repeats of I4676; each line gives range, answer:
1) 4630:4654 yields 13.28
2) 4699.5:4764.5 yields 13.58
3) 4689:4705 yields 12.77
